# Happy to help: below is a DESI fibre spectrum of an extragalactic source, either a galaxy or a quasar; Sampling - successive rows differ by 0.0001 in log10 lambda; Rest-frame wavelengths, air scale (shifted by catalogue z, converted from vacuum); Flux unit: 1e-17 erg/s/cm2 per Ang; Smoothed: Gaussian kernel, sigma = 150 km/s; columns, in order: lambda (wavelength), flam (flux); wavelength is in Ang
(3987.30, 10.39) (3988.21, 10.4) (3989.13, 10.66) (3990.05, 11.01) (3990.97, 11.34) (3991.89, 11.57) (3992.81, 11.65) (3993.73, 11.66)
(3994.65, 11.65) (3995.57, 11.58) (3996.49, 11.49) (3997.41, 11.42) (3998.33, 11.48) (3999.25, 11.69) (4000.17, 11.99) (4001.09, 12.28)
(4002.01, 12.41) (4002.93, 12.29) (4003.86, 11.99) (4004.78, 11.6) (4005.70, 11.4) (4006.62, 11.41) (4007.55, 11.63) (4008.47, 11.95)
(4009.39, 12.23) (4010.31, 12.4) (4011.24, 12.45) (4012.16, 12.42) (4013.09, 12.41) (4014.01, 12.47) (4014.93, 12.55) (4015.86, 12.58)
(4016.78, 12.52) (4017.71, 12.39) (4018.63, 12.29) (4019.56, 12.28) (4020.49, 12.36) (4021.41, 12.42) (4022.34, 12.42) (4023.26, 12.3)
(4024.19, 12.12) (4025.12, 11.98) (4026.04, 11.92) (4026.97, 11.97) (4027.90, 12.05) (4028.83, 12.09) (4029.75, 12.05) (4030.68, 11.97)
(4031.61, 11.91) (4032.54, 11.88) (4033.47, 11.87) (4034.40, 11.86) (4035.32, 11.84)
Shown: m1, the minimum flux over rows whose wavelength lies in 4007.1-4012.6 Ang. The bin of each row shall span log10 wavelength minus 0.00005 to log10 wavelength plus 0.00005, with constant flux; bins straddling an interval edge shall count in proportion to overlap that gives 11.63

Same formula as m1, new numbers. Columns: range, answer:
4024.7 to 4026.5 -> 11.92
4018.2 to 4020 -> 12.28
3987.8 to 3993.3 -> 10.4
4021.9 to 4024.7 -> 12.12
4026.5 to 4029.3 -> 11.97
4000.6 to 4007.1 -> 11.4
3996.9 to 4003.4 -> 11.42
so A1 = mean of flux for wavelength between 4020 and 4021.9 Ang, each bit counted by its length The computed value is 12.4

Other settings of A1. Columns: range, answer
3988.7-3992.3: 11.1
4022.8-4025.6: 12.1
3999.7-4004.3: 12.2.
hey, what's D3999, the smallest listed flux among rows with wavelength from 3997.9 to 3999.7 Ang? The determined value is 11.48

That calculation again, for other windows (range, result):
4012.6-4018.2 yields 12.39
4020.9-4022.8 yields 12.42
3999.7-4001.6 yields 11.99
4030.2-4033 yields 11.88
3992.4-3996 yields 11.58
